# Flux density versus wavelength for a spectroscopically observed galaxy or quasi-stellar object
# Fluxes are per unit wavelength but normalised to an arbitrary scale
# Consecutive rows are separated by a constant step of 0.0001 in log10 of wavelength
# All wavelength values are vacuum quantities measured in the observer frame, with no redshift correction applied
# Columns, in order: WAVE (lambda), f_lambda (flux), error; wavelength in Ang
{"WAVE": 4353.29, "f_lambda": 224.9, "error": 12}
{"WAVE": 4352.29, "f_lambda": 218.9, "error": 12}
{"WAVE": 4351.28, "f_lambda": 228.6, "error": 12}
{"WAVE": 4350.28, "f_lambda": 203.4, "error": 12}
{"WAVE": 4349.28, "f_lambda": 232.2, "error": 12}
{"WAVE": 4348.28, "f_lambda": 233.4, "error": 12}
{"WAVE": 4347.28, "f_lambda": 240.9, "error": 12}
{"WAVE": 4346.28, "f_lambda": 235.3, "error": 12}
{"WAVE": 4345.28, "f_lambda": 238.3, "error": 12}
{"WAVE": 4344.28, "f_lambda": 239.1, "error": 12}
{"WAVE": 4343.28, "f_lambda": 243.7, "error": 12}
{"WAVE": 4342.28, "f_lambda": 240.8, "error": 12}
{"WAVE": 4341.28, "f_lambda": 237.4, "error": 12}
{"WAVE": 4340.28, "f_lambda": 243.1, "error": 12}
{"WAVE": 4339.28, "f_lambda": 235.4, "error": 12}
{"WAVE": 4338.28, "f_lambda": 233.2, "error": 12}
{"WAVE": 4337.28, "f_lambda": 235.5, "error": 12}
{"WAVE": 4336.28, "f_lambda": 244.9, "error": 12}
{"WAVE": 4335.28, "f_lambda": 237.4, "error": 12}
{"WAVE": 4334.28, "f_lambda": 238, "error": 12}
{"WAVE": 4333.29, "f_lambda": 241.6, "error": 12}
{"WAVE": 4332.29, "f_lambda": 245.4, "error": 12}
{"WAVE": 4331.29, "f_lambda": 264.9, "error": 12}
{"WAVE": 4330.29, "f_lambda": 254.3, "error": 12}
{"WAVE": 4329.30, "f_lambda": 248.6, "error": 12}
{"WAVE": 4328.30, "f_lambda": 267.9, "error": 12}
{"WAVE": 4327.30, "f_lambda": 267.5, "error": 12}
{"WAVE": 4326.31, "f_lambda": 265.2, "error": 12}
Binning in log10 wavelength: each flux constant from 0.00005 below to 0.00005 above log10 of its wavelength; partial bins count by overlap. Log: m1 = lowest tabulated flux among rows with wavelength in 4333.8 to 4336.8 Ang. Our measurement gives 237.4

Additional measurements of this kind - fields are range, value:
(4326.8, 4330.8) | 248.6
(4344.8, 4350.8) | 203.4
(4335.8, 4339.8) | 233.2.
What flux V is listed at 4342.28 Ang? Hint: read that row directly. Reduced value 240.8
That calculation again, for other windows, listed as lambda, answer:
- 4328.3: 267.9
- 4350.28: 203.4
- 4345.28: 238.3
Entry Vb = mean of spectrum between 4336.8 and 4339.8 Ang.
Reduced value 235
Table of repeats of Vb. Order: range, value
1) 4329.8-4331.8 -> 259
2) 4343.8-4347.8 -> 239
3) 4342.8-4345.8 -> 240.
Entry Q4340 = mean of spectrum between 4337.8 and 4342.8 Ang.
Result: 238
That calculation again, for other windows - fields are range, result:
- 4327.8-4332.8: 256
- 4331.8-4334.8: 242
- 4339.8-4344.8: 241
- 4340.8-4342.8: 239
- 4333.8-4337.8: 239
